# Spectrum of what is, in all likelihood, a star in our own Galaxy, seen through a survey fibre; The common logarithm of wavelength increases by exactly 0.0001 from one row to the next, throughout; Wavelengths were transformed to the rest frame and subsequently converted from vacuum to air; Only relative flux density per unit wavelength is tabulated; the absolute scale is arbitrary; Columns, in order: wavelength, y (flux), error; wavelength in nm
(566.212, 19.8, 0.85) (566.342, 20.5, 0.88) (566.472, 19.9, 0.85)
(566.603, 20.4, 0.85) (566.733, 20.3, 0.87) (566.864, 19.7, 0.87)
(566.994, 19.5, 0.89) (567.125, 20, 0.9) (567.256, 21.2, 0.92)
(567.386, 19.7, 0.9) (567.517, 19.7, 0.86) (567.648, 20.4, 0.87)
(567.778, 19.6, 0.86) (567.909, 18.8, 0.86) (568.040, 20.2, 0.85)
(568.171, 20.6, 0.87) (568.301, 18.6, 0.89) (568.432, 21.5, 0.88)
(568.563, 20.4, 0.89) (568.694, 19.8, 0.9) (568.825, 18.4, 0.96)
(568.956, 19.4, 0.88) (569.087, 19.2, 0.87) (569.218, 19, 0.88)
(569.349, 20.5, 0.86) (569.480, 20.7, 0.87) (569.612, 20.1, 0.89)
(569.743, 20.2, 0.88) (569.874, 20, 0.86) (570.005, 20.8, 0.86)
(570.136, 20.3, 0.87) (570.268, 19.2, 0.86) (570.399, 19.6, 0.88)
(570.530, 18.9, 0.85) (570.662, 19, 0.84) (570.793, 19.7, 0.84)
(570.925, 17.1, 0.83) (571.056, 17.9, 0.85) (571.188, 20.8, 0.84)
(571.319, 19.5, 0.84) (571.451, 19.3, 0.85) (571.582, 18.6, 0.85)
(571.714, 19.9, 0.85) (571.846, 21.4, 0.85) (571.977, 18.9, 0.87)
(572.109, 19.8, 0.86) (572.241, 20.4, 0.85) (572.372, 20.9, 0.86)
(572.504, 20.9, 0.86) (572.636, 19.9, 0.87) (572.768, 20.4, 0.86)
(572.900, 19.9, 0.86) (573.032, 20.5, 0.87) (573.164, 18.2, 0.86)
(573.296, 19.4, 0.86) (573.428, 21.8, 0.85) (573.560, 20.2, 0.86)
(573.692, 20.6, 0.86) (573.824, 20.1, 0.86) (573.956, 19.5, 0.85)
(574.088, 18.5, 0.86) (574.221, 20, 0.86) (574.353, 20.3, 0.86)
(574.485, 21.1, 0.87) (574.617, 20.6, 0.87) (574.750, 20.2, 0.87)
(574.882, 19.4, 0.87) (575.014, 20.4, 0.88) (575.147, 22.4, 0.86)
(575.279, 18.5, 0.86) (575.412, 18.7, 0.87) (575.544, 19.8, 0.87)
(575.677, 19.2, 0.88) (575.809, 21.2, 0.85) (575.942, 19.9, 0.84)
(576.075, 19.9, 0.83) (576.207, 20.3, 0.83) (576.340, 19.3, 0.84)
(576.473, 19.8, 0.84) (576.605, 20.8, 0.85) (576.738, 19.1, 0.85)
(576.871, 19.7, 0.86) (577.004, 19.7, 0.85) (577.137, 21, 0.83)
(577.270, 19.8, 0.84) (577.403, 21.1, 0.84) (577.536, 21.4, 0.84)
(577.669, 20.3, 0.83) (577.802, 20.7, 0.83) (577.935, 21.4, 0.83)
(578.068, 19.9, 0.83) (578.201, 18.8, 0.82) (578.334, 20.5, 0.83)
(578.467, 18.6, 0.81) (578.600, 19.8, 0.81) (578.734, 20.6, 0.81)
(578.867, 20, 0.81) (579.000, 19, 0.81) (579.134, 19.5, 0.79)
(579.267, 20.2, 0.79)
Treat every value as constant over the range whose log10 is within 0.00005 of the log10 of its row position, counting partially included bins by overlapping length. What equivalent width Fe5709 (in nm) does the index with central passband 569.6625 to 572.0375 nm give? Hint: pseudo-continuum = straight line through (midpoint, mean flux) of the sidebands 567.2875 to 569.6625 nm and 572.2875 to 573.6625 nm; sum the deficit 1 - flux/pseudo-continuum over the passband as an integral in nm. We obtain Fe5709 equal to 0.06 nm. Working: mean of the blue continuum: 19.8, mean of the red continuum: 20.2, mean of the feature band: 19.5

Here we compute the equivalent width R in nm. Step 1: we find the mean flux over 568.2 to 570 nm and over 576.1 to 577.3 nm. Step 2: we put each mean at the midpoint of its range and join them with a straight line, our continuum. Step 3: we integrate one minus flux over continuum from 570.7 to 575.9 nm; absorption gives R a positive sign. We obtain 0.01 nm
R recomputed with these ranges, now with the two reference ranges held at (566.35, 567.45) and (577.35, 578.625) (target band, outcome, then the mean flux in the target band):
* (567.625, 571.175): 0.09 nm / 19.6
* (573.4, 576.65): 0.02 nm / 20.1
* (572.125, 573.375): 0.01 nm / 20.1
